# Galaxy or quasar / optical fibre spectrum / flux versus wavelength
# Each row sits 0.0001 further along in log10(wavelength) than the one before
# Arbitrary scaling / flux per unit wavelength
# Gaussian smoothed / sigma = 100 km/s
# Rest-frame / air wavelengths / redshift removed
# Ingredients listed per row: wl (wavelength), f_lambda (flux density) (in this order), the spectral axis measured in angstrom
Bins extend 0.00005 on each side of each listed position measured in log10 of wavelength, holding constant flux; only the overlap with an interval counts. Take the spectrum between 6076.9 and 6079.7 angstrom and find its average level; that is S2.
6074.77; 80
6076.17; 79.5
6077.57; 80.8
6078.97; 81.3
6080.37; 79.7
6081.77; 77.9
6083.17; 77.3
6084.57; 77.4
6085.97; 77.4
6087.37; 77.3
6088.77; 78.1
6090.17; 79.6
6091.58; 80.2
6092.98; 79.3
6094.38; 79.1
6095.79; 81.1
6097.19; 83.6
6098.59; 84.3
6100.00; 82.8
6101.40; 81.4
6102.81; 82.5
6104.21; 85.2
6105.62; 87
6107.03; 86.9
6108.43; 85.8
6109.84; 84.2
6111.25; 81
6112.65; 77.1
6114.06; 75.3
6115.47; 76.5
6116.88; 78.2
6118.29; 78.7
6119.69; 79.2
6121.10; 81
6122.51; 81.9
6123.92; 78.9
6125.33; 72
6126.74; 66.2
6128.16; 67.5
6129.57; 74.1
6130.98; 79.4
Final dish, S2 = 81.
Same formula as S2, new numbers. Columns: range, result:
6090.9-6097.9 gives 80.8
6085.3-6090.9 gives 78.1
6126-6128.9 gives 66.8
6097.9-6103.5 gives 82.7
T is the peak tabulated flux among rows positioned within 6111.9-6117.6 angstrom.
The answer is 78.2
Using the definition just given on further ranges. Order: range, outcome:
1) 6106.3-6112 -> 86.9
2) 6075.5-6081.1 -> 81.3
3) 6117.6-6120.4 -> 79.2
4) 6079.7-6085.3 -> 79.7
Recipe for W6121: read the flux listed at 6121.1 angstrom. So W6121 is 81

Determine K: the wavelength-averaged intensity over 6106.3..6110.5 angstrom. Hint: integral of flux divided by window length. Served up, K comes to 85.6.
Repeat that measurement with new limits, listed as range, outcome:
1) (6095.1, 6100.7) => 83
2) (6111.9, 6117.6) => 76.8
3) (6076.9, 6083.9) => 79.4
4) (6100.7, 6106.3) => 84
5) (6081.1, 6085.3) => 77.6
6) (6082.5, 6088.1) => 77.4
